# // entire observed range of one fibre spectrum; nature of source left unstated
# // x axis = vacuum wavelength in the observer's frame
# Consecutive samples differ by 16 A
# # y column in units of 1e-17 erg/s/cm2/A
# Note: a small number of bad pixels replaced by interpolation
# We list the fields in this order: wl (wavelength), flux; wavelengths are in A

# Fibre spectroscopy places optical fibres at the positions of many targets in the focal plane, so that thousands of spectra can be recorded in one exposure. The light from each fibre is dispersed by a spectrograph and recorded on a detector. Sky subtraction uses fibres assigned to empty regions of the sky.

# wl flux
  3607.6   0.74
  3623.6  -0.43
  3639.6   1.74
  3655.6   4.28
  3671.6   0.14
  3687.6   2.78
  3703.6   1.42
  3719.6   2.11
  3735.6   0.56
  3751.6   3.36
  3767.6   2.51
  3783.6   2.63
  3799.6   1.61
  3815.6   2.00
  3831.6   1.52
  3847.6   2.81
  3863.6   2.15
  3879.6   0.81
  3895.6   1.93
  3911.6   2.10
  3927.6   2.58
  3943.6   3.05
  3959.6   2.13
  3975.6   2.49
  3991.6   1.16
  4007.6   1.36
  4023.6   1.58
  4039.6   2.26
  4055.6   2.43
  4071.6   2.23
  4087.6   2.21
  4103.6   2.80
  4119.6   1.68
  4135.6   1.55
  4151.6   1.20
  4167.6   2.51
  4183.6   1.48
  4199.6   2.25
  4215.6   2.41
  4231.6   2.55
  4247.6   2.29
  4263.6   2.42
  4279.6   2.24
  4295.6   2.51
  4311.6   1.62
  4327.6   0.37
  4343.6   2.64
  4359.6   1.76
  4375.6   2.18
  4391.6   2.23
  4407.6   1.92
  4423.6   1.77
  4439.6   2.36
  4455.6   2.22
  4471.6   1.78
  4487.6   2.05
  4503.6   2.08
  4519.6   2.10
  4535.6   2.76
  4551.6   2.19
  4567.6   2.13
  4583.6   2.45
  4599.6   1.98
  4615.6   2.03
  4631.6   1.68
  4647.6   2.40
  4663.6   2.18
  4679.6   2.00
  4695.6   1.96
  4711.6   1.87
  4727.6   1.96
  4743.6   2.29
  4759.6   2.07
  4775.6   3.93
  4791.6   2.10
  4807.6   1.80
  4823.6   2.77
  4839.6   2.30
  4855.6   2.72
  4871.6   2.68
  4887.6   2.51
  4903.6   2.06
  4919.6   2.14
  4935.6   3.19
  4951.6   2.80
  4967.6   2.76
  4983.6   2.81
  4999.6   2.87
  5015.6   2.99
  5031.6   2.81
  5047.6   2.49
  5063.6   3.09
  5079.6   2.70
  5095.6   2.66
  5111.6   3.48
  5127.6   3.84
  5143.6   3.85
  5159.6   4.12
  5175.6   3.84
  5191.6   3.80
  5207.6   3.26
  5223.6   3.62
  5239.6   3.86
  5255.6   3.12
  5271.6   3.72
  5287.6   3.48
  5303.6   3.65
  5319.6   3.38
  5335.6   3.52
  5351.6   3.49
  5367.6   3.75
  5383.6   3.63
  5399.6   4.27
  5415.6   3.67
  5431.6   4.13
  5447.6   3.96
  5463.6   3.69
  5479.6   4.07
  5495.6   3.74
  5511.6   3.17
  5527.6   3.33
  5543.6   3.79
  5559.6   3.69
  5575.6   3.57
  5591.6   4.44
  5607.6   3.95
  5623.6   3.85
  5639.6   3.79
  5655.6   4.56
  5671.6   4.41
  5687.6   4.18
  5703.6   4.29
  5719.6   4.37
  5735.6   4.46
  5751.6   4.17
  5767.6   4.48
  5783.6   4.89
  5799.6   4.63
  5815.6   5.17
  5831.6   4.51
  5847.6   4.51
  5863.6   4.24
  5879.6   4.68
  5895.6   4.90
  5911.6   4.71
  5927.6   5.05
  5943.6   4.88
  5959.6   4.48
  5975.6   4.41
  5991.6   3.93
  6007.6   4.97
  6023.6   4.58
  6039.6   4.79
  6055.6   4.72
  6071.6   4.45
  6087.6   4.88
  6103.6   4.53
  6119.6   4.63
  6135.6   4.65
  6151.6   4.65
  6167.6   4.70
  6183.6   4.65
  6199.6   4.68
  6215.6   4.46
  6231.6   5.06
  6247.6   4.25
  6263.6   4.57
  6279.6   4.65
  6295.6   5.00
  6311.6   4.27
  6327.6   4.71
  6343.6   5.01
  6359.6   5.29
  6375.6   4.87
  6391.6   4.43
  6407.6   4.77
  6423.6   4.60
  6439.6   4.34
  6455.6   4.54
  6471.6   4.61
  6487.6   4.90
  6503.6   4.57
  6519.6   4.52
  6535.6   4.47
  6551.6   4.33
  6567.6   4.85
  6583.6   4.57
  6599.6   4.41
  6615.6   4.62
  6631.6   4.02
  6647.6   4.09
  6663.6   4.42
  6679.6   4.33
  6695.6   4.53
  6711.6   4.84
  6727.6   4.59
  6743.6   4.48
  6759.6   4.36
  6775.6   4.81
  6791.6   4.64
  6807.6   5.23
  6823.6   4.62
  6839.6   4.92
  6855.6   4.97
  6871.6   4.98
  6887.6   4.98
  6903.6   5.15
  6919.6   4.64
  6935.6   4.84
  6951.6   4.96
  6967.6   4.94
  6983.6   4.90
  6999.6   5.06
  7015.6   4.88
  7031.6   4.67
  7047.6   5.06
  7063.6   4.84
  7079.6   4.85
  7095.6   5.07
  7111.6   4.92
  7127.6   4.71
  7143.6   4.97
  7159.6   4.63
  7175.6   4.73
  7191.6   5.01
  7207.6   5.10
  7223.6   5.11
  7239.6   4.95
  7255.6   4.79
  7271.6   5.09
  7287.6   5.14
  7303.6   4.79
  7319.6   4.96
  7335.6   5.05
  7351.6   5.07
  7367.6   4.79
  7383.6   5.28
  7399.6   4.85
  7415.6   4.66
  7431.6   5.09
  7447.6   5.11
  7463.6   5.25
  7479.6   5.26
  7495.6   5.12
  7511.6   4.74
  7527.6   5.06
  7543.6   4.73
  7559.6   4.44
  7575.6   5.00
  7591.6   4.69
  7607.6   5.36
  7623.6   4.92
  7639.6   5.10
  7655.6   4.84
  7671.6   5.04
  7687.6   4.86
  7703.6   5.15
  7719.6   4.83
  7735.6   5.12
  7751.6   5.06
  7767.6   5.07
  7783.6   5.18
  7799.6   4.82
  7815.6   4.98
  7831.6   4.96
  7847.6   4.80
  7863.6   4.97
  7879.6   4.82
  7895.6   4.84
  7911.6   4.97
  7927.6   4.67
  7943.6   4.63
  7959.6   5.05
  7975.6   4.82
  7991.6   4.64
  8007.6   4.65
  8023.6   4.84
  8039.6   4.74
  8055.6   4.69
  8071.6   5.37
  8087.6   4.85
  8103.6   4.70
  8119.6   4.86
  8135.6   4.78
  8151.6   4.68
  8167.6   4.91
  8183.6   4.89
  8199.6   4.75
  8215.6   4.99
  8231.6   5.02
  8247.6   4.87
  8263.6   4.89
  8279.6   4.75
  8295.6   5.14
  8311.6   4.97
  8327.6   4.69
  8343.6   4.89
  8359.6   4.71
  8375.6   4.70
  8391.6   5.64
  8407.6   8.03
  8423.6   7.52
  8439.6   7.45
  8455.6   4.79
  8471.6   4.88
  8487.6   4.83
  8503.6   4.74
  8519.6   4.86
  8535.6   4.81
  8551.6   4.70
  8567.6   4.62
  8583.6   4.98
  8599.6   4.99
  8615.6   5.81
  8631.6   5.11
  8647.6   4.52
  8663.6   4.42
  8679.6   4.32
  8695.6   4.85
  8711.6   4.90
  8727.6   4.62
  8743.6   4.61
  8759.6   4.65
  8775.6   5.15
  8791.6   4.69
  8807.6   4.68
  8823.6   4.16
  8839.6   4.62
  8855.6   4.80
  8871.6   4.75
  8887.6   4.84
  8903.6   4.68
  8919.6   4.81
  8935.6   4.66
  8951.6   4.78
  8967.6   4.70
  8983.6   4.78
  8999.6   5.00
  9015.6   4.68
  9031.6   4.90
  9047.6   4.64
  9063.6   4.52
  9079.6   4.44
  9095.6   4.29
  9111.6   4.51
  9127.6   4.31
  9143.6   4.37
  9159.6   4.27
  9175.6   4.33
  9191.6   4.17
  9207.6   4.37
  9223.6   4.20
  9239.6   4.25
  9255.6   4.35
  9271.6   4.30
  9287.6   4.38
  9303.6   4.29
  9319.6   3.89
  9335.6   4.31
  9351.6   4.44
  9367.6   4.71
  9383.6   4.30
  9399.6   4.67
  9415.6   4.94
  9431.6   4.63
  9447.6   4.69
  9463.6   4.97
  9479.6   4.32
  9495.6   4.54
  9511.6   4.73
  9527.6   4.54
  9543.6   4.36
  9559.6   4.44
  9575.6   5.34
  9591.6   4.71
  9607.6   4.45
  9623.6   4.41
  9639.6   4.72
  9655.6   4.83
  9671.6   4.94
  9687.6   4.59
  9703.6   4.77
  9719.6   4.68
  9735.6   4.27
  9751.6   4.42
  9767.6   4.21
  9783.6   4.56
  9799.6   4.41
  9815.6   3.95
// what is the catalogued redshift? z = 0.28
